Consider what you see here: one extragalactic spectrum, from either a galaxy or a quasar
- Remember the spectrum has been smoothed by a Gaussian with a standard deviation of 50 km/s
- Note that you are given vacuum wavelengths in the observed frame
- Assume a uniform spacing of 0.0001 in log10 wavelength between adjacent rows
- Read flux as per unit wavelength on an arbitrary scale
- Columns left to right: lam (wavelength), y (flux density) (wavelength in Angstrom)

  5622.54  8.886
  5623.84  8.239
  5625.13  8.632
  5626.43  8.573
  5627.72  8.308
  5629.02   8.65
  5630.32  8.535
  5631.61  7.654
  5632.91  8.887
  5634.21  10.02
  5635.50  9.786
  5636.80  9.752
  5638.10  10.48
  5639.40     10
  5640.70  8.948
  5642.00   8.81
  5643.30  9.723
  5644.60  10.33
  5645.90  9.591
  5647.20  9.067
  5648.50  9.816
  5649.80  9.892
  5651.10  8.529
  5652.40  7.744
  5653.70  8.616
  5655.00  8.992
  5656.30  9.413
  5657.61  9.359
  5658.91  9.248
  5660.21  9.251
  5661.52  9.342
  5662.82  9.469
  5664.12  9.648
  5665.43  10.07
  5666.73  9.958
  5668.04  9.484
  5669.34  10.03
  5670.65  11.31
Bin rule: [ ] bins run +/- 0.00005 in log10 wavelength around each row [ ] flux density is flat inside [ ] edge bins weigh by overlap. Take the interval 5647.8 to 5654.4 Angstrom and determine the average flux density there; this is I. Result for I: 8.93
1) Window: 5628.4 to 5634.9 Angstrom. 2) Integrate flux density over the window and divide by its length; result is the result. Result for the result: 8.76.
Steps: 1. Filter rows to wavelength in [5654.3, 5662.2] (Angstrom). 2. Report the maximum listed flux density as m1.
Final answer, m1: 9.413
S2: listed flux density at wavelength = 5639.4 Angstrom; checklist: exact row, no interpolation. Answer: 10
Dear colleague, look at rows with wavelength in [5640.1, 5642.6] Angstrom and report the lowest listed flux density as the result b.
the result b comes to 8.81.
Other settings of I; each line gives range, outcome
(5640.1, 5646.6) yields 9.48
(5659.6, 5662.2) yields 9.29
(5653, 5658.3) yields 9.09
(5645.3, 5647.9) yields 9.34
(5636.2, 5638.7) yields 10.1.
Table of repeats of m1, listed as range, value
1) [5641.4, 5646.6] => 10.33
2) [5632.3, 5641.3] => 10.48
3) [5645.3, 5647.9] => 9.591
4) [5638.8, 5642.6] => 10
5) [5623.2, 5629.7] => 8.65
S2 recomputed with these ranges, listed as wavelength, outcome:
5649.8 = 9.892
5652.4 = 7.744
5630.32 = 8.535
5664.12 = 9.648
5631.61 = 7.654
